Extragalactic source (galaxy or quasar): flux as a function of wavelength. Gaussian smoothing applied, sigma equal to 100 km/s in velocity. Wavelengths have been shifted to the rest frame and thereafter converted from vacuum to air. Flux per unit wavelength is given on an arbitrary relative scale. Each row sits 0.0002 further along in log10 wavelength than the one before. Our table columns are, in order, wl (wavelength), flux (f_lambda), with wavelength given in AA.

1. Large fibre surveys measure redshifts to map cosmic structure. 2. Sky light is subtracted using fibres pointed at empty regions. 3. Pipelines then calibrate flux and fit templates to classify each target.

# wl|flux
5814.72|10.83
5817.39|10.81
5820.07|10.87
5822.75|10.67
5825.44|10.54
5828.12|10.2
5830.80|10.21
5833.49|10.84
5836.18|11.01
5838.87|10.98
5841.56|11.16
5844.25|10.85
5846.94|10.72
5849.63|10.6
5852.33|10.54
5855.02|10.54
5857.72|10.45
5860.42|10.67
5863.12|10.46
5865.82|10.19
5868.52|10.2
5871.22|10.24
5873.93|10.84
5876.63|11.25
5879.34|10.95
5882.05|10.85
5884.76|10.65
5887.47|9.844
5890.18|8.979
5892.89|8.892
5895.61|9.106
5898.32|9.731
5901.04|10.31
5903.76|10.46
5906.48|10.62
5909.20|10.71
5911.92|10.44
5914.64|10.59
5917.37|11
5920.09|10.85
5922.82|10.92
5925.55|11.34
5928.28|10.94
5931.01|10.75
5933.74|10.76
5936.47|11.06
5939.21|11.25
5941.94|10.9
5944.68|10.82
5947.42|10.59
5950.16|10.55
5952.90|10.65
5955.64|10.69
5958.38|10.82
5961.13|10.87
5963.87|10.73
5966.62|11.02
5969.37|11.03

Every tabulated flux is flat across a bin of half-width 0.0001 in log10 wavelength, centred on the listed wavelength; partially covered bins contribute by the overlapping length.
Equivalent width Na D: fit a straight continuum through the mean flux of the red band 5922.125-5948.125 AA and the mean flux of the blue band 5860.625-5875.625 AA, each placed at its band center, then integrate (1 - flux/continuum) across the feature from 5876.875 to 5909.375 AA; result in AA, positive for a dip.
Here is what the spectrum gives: 1.6 AA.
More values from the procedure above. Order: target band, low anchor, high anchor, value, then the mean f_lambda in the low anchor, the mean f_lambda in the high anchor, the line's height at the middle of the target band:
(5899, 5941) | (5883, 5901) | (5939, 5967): -2.6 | 9.62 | 10.8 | 10.2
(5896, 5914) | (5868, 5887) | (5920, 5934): 0.9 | 10.7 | 10.9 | 10.8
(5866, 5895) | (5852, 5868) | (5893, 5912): 0.1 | 10.5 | 10.1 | 10.3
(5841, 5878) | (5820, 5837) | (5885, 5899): -2.2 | 10.6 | 9.4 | 10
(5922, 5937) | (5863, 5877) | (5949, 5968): -0.4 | 10.5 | 10.8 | 10.7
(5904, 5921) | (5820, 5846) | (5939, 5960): 0.1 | 10.7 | 10.8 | 10.7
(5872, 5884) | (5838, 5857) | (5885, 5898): -1.4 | 10.8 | 9.38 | 9.8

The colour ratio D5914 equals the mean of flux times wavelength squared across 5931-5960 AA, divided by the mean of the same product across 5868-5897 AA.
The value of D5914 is 1.09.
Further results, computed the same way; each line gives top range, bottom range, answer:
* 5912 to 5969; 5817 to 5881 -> 1.05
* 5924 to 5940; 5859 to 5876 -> 1.07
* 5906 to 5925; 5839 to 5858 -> 1.03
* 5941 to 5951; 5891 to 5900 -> 1.18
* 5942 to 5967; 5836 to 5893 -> 1.05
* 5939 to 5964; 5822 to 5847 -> 1.05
